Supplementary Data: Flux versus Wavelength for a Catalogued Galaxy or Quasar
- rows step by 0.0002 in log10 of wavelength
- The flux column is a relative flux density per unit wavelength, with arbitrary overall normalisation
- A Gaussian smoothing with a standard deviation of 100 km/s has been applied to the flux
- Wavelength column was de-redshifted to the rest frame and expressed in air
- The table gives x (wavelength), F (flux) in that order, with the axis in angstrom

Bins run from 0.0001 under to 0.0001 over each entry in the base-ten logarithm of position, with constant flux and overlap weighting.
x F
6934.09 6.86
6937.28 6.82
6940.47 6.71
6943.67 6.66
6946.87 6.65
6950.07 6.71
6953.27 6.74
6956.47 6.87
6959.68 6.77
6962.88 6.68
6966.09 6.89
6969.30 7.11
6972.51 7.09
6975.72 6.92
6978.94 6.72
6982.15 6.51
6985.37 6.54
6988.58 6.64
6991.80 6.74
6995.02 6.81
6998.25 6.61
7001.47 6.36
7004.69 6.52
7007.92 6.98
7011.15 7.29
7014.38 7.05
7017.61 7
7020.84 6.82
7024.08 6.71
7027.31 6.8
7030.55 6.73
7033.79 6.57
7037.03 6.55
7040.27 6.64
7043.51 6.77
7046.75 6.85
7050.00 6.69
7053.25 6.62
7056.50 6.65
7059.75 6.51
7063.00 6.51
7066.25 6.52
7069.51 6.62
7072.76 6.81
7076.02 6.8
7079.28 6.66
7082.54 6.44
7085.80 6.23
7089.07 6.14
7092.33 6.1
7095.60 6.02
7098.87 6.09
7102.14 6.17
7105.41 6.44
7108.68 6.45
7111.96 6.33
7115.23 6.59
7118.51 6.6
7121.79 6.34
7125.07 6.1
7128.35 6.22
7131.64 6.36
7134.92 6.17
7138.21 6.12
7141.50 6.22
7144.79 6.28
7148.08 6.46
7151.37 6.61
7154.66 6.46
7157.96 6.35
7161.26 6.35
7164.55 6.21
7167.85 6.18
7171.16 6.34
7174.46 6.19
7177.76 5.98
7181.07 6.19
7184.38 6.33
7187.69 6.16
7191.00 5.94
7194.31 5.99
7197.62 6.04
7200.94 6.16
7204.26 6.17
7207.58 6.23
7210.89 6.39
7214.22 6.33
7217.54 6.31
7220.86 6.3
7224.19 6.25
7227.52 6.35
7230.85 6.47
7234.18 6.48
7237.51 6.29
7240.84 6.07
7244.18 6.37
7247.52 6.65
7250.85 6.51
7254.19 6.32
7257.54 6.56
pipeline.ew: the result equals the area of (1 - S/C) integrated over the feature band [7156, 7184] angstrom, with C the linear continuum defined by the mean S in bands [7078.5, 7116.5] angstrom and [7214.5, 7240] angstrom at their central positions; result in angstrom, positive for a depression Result 0.40 angstrom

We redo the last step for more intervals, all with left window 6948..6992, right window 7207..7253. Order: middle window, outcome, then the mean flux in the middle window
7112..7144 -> 1.1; 6.3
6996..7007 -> 0.3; 6.54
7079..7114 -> 1.6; 6.27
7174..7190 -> 0.7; 6.16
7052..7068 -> 0.2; 6.56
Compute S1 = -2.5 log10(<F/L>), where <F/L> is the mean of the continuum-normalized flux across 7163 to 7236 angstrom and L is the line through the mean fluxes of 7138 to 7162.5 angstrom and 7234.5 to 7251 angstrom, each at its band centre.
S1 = 0.025 mag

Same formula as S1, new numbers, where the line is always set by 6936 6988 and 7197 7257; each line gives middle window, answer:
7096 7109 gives 0.049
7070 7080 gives -0.028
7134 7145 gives 0.049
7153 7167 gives 0.017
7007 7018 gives -0.064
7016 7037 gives -0.015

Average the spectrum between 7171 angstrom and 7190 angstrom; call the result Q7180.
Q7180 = 6.18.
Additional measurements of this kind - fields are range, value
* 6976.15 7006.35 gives 6.62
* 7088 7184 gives 6.28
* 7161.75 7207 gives 6.15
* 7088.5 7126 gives 6.29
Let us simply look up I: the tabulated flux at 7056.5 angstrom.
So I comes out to 6.65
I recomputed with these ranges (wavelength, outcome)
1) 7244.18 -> 6.37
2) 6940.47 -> 6.71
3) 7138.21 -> 6.12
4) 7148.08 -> 6.46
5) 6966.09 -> 6.89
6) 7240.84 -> 6.07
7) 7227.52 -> 6.35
